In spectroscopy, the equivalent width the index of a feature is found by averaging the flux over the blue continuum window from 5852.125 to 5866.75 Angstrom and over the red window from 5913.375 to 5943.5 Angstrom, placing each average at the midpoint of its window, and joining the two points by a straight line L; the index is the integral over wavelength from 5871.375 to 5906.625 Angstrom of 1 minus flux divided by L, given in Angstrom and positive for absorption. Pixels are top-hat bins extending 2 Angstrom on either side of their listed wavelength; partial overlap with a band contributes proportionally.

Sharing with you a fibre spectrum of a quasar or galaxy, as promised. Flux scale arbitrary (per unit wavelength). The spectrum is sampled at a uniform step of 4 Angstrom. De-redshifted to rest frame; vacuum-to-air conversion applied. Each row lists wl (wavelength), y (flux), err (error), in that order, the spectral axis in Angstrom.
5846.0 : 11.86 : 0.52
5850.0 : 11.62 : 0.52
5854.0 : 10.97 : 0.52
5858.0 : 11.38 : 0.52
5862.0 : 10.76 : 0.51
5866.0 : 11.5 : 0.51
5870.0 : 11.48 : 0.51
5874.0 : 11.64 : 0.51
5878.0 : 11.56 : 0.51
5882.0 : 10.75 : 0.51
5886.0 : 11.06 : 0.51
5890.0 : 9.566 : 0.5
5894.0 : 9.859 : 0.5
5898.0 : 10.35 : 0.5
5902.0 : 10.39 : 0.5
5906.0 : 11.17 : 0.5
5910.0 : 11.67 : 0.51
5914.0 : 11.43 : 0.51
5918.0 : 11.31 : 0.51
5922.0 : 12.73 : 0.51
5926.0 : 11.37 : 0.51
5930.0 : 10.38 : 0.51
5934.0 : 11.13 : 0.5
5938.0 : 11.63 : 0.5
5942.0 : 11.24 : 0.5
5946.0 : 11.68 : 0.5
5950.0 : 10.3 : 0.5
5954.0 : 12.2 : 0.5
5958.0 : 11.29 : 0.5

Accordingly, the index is 1.7 Angstrom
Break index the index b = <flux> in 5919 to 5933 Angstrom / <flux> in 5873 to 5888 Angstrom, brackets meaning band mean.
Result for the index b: 1.02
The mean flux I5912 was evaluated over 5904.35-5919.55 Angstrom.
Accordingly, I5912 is 11.4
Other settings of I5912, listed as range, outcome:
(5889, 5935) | 11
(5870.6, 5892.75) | 10.9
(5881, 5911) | 10.6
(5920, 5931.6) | 11.5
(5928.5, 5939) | 11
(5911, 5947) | 11.4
